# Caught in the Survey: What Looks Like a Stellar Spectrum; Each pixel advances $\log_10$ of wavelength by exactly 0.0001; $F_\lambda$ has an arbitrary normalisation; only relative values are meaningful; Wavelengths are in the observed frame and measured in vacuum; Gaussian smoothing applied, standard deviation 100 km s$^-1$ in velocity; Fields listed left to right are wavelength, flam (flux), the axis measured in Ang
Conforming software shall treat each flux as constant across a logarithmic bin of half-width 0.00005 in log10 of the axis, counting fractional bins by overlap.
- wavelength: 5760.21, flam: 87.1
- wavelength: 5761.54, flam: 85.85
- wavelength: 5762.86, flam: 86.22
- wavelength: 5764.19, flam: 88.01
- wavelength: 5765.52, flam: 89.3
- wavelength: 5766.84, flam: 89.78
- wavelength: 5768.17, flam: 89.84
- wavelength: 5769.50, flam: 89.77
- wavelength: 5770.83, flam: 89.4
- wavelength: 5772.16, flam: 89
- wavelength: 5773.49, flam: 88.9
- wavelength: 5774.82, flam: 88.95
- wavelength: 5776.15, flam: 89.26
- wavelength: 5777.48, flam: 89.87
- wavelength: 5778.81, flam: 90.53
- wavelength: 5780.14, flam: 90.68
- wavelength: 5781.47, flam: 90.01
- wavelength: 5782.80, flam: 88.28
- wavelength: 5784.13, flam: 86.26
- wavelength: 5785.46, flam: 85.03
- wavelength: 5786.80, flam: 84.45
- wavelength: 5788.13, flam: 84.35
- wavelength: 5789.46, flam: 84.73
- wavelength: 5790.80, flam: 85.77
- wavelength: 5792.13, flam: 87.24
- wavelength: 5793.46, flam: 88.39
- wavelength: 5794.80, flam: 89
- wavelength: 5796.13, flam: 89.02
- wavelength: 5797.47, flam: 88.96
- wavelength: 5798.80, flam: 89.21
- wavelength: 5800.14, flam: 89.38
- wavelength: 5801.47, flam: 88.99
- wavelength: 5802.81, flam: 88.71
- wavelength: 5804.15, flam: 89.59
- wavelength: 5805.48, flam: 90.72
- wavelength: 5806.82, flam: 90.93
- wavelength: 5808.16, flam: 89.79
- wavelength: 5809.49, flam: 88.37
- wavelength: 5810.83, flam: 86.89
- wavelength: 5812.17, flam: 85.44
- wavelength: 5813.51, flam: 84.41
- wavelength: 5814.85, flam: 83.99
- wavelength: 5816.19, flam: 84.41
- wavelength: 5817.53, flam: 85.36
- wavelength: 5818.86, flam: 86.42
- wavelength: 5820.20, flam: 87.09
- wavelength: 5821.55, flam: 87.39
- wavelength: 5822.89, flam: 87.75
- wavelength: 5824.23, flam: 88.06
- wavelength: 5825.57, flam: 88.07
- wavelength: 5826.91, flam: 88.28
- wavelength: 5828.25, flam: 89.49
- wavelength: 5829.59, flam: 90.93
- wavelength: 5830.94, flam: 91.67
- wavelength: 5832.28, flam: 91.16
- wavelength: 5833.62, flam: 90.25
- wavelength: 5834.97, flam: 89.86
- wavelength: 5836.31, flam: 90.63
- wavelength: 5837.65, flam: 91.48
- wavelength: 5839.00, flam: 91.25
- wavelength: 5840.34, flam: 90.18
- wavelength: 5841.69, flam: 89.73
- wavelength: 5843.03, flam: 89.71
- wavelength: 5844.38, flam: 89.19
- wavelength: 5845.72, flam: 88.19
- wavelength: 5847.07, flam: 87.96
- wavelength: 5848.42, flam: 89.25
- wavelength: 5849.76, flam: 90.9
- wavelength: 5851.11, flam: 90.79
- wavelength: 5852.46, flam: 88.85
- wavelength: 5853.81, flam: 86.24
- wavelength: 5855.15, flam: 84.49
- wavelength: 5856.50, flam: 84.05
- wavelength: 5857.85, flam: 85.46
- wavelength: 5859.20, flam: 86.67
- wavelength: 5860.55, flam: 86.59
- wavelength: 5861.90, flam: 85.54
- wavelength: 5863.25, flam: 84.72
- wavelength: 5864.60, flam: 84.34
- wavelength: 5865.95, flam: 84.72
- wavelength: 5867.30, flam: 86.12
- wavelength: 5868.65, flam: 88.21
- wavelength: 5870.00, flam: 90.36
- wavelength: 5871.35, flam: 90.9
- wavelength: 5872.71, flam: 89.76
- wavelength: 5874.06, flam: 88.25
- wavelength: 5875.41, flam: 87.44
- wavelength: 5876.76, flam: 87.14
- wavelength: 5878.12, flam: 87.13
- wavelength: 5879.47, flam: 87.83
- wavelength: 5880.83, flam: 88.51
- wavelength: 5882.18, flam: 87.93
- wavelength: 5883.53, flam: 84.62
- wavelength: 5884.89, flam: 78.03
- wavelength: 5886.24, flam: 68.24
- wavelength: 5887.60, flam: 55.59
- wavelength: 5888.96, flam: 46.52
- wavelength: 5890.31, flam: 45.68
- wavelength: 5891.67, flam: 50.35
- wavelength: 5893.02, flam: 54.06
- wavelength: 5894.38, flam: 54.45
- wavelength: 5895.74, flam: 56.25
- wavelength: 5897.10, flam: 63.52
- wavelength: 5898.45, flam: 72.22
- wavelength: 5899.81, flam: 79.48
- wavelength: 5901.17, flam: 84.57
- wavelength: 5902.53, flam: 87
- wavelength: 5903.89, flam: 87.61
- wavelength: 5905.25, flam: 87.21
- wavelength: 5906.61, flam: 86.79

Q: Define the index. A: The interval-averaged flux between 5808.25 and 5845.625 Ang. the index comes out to 88.5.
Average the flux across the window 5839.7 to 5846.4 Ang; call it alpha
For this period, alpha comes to 89.4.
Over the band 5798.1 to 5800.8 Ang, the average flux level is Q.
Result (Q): 89.3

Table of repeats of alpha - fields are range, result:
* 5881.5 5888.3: 74.8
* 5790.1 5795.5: 87.6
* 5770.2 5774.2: 89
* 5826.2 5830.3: 89.5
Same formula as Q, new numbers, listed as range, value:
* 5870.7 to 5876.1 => 89.1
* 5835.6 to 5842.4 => 90.7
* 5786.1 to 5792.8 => 85.3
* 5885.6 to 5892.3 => 53.2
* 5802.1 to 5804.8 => 88.9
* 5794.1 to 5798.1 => 88.8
